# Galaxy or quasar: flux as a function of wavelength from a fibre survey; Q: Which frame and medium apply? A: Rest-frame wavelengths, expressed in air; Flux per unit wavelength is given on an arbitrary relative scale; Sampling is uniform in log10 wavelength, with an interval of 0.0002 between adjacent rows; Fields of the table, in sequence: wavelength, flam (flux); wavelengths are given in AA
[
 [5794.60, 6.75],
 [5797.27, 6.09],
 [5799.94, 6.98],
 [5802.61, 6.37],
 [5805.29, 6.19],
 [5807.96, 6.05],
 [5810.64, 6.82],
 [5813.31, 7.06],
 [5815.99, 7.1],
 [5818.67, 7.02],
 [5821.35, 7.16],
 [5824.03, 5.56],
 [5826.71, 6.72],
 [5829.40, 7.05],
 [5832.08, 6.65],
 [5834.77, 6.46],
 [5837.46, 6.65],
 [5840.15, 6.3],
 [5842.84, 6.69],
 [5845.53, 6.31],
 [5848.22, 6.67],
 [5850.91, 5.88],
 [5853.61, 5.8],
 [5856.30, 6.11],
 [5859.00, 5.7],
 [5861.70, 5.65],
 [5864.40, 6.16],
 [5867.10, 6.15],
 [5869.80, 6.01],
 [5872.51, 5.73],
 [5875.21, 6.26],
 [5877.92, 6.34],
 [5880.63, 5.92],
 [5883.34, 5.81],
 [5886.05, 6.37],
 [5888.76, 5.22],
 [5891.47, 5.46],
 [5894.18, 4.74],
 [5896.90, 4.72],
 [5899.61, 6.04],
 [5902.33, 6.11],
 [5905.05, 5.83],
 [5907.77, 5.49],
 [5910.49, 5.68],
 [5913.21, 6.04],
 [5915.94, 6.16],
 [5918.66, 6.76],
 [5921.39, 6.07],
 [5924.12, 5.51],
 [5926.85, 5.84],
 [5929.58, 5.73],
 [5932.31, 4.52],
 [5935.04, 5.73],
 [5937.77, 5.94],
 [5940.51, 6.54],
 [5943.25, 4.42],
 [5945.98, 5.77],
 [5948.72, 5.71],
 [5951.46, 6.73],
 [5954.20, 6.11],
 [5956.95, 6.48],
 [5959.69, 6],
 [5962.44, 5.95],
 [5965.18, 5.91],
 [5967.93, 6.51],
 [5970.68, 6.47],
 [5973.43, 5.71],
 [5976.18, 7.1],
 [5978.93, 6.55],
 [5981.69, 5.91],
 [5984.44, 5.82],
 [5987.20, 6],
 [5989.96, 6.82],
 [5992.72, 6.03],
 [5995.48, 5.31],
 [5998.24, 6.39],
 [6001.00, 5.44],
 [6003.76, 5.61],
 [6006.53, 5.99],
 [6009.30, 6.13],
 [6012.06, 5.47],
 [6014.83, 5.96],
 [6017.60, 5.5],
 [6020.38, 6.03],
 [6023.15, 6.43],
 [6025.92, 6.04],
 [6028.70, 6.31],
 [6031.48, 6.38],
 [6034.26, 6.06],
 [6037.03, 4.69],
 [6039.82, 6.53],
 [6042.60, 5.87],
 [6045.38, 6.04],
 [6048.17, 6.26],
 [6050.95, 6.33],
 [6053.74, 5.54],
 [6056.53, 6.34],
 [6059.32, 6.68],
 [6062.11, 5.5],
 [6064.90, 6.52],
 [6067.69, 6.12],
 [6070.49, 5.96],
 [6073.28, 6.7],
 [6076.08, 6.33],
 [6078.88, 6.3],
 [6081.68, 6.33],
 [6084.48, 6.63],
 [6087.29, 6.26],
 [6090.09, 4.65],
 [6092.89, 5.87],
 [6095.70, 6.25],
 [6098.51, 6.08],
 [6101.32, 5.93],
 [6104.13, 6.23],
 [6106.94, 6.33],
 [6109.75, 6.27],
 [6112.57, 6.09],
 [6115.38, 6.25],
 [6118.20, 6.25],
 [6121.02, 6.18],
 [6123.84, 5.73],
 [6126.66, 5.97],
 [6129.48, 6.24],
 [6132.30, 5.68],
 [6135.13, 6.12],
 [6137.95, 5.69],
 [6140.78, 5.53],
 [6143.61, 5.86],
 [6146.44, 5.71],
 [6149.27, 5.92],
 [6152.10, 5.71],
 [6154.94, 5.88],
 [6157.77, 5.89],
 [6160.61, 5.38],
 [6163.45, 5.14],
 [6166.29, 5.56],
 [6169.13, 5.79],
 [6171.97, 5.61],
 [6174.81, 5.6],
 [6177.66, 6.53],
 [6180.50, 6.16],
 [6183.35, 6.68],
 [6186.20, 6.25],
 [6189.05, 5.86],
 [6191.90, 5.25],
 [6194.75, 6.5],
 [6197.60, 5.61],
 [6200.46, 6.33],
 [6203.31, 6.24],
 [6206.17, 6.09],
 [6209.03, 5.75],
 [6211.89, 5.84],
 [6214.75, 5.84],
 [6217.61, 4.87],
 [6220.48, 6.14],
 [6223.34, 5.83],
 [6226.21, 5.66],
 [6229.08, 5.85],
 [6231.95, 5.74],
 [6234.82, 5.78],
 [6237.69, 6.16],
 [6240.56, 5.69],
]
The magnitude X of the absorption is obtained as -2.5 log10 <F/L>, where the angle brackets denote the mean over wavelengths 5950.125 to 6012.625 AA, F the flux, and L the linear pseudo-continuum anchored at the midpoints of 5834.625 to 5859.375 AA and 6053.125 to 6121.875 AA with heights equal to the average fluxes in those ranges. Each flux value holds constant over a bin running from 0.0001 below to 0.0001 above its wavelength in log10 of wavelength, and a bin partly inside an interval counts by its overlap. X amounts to 0.016 mag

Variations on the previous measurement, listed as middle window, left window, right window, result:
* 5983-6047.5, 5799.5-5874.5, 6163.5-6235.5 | 0.033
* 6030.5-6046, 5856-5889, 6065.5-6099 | 0.034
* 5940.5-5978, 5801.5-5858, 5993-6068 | 0.013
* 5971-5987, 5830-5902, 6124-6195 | -0.049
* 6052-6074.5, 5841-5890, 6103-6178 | -0.043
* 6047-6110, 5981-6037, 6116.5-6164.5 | -0.047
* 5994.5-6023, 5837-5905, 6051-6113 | 0.046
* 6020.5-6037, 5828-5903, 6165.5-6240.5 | -0.024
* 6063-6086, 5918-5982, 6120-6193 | -0.078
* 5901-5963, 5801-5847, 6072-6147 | 0.092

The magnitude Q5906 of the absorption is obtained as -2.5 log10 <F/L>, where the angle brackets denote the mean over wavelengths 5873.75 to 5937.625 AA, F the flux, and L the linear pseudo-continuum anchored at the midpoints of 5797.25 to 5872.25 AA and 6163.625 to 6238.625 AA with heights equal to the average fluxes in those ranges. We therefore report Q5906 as 0.10 mag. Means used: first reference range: 6.4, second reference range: 5.89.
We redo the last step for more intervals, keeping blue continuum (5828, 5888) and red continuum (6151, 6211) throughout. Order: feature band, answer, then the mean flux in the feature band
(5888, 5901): 0.177 mag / 5.24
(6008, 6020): 0.049 mag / 5.78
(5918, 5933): 0.072 mag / 5.74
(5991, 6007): 0.048 mag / 5.81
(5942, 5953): 0.080 mag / 5.68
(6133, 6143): 0.030 mag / 5.78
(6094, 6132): -0.029 mag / 6.12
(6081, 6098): -0.001 mag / 5.99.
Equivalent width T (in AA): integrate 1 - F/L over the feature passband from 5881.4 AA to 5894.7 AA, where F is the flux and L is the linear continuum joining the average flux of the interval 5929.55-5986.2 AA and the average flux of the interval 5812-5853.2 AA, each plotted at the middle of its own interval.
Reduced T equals 1.6 AA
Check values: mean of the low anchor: 6.6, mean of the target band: 5.59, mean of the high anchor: 5.99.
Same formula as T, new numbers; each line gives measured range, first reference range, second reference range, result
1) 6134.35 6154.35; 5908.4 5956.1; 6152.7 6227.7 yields 0.23 AA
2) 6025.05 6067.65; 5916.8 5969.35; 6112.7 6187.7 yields -1.23 AA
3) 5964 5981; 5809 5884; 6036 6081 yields -0.40 AA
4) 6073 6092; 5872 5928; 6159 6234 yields -0.96 AA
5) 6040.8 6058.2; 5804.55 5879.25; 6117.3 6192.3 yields -0.15 AA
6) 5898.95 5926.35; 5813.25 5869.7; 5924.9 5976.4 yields 0.57 AA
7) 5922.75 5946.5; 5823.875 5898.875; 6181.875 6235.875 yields 1.84 AA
